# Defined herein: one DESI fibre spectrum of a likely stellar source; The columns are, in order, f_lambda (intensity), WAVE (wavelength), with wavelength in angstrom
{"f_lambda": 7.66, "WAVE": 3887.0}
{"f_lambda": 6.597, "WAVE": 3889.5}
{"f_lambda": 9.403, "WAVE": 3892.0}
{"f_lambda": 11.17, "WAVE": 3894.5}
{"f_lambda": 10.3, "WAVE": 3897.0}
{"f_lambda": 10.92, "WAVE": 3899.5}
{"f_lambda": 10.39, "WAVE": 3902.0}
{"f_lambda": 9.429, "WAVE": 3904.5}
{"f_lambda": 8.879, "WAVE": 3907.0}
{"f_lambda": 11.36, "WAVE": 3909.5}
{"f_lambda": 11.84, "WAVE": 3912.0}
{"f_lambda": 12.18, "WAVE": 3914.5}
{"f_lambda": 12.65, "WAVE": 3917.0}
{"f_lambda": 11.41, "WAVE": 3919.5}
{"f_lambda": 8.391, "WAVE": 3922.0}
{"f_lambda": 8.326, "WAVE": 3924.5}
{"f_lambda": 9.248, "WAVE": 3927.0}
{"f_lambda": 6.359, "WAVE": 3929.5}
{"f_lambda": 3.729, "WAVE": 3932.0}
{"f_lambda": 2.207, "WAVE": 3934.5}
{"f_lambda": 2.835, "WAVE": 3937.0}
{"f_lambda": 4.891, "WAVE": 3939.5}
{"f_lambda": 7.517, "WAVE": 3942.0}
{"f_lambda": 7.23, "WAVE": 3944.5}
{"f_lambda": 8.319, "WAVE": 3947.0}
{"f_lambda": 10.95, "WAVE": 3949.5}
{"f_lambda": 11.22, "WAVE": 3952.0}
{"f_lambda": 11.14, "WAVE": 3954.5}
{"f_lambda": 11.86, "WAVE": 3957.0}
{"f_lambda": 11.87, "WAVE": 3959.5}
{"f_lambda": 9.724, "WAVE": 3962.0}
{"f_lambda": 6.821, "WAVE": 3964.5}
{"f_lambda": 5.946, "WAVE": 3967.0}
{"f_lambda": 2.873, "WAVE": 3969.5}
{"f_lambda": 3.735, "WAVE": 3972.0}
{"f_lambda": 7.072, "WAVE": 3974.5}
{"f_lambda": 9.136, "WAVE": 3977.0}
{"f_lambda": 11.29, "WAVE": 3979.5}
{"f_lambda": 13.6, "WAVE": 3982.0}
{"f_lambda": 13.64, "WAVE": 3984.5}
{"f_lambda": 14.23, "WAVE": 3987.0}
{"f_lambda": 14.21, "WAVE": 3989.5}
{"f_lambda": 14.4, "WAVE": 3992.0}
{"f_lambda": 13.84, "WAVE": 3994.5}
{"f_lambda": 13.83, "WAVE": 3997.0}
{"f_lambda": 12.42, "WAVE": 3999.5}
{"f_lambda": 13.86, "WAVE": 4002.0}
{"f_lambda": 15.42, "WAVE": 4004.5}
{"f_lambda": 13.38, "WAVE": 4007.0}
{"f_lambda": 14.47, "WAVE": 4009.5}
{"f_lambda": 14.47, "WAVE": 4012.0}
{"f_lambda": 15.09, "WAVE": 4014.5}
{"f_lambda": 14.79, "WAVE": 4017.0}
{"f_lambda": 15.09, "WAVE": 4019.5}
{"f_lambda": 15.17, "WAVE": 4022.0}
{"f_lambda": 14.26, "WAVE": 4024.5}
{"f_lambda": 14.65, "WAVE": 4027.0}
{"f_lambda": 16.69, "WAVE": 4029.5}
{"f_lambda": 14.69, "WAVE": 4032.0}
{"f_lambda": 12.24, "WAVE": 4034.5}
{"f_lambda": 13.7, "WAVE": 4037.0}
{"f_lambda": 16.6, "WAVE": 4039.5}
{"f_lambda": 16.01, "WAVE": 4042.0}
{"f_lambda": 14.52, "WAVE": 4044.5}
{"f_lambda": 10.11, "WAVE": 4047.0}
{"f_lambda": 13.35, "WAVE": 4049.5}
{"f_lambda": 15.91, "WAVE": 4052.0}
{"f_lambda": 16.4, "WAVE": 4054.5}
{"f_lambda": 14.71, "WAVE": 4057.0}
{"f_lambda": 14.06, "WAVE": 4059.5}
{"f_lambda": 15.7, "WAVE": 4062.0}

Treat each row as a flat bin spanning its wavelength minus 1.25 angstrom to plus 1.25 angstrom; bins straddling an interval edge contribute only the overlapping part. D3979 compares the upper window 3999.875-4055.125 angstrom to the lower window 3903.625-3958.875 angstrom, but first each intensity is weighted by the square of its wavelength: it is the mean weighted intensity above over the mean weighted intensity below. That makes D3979 1.74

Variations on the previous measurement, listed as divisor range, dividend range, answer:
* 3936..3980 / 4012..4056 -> 1.90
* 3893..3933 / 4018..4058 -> 1.59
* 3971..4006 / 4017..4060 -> 1.22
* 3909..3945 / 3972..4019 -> 1.70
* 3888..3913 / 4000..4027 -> 1.54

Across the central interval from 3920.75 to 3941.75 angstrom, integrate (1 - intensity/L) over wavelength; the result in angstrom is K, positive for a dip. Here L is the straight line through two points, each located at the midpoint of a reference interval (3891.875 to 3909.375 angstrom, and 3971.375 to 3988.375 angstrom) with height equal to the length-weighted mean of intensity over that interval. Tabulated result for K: 9.2 angstrom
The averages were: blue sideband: 10.2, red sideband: 10.7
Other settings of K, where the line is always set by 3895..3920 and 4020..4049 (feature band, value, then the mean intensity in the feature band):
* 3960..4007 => 7.6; 11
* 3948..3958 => 0.8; 11.2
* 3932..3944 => 7.4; 4.48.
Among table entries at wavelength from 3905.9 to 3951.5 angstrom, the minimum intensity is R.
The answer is 2.207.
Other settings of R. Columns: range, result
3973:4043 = 7.072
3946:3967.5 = 5.946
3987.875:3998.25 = 13.83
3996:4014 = 12.42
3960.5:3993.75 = 2.873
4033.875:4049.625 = 10.11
